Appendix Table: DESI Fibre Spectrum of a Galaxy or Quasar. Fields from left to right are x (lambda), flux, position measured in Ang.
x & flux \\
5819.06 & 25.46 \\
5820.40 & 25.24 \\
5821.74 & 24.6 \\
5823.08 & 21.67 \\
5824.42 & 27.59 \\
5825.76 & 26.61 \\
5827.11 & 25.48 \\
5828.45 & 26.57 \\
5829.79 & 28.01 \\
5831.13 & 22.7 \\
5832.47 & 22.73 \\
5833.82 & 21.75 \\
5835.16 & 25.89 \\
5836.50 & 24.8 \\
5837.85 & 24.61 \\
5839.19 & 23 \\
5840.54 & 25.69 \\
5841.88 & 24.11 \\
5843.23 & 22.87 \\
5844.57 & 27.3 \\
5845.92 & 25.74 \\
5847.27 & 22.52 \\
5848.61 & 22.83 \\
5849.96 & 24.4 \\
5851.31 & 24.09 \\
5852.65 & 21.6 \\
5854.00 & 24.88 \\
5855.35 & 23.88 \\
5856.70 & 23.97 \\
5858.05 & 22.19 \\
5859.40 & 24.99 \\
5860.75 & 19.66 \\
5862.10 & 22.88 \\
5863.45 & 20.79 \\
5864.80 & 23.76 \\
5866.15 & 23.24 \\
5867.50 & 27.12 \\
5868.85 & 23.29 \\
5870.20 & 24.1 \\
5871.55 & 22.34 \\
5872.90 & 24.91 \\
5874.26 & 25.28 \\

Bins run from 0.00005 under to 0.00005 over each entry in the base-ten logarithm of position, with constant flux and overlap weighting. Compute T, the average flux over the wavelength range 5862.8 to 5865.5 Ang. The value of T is 22.3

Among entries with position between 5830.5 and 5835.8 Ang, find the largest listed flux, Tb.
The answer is 25.89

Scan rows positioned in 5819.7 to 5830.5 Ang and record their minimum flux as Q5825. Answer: 21.67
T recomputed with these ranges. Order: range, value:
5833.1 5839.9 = 24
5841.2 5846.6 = 25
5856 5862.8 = 22.7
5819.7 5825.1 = 24.8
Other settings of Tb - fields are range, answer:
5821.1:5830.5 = 28.01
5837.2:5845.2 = 27.3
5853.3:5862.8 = 24.99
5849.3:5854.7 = 24.88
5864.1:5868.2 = 27.12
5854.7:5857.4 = 23.97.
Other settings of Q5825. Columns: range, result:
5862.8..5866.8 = 20.79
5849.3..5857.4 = 21.6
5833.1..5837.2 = 21.75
